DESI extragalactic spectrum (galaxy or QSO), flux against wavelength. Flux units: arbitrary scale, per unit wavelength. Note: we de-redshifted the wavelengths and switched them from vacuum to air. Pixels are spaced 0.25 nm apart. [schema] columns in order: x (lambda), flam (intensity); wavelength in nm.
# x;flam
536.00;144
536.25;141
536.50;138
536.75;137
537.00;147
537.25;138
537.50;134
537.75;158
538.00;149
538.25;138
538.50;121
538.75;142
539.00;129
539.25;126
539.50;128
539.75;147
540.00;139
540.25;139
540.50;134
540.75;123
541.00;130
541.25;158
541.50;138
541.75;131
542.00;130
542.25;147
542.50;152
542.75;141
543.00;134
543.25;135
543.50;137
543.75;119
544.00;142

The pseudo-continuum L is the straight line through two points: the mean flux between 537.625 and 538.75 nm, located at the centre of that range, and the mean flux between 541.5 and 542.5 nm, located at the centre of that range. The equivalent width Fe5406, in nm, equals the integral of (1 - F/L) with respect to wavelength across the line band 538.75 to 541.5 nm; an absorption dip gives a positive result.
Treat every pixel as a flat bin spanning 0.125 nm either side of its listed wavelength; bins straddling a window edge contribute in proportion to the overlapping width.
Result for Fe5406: 0.08 nm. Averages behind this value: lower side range 142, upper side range 138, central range 136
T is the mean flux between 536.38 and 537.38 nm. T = 140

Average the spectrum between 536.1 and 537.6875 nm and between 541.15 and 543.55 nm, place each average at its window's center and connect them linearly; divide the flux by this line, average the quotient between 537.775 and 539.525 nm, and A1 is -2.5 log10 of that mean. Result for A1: 0.040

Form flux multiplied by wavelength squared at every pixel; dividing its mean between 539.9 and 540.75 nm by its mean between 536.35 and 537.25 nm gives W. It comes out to 1.0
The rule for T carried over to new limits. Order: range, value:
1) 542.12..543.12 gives 143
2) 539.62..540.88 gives 136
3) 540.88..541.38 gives 144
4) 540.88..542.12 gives 137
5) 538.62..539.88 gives 134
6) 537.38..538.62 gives 140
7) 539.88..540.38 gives 139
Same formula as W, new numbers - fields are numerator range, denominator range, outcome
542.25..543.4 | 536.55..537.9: 1.01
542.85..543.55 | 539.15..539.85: 1.03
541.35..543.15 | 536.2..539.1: 1.02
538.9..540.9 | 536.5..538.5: 0.95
